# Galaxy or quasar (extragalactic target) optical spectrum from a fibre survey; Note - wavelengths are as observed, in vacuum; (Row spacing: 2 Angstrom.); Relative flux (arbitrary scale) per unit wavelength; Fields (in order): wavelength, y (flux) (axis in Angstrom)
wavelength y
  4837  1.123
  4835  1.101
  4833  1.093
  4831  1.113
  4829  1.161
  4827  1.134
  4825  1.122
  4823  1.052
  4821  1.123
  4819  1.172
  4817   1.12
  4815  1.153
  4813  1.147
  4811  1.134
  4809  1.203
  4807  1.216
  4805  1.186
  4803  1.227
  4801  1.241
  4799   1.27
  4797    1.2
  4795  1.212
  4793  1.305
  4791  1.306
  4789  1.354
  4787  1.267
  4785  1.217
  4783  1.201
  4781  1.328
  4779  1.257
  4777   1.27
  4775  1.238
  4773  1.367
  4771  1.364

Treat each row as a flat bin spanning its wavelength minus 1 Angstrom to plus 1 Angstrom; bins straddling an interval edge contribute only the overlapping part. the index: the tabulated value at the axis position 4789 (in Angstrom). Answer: 1.354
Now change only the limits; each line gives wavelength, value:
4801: 1.241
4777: 1.27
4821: 1.123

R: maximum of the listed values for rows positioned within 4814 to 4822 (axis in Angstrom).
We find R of 1.172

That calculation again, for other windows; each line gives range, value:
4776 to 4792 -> 1.354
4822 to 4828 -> 1.134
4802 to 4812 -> 1.227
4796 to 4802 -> 1.27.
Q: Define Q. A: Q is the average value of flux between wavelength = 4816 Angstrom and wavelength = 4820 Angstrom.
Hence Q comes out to 1.15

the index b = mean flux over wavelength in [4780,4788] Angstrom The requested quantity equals 1.25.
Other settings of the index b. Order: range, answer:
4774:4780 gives 1.25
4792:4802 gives 1.25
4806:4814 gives 1.17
